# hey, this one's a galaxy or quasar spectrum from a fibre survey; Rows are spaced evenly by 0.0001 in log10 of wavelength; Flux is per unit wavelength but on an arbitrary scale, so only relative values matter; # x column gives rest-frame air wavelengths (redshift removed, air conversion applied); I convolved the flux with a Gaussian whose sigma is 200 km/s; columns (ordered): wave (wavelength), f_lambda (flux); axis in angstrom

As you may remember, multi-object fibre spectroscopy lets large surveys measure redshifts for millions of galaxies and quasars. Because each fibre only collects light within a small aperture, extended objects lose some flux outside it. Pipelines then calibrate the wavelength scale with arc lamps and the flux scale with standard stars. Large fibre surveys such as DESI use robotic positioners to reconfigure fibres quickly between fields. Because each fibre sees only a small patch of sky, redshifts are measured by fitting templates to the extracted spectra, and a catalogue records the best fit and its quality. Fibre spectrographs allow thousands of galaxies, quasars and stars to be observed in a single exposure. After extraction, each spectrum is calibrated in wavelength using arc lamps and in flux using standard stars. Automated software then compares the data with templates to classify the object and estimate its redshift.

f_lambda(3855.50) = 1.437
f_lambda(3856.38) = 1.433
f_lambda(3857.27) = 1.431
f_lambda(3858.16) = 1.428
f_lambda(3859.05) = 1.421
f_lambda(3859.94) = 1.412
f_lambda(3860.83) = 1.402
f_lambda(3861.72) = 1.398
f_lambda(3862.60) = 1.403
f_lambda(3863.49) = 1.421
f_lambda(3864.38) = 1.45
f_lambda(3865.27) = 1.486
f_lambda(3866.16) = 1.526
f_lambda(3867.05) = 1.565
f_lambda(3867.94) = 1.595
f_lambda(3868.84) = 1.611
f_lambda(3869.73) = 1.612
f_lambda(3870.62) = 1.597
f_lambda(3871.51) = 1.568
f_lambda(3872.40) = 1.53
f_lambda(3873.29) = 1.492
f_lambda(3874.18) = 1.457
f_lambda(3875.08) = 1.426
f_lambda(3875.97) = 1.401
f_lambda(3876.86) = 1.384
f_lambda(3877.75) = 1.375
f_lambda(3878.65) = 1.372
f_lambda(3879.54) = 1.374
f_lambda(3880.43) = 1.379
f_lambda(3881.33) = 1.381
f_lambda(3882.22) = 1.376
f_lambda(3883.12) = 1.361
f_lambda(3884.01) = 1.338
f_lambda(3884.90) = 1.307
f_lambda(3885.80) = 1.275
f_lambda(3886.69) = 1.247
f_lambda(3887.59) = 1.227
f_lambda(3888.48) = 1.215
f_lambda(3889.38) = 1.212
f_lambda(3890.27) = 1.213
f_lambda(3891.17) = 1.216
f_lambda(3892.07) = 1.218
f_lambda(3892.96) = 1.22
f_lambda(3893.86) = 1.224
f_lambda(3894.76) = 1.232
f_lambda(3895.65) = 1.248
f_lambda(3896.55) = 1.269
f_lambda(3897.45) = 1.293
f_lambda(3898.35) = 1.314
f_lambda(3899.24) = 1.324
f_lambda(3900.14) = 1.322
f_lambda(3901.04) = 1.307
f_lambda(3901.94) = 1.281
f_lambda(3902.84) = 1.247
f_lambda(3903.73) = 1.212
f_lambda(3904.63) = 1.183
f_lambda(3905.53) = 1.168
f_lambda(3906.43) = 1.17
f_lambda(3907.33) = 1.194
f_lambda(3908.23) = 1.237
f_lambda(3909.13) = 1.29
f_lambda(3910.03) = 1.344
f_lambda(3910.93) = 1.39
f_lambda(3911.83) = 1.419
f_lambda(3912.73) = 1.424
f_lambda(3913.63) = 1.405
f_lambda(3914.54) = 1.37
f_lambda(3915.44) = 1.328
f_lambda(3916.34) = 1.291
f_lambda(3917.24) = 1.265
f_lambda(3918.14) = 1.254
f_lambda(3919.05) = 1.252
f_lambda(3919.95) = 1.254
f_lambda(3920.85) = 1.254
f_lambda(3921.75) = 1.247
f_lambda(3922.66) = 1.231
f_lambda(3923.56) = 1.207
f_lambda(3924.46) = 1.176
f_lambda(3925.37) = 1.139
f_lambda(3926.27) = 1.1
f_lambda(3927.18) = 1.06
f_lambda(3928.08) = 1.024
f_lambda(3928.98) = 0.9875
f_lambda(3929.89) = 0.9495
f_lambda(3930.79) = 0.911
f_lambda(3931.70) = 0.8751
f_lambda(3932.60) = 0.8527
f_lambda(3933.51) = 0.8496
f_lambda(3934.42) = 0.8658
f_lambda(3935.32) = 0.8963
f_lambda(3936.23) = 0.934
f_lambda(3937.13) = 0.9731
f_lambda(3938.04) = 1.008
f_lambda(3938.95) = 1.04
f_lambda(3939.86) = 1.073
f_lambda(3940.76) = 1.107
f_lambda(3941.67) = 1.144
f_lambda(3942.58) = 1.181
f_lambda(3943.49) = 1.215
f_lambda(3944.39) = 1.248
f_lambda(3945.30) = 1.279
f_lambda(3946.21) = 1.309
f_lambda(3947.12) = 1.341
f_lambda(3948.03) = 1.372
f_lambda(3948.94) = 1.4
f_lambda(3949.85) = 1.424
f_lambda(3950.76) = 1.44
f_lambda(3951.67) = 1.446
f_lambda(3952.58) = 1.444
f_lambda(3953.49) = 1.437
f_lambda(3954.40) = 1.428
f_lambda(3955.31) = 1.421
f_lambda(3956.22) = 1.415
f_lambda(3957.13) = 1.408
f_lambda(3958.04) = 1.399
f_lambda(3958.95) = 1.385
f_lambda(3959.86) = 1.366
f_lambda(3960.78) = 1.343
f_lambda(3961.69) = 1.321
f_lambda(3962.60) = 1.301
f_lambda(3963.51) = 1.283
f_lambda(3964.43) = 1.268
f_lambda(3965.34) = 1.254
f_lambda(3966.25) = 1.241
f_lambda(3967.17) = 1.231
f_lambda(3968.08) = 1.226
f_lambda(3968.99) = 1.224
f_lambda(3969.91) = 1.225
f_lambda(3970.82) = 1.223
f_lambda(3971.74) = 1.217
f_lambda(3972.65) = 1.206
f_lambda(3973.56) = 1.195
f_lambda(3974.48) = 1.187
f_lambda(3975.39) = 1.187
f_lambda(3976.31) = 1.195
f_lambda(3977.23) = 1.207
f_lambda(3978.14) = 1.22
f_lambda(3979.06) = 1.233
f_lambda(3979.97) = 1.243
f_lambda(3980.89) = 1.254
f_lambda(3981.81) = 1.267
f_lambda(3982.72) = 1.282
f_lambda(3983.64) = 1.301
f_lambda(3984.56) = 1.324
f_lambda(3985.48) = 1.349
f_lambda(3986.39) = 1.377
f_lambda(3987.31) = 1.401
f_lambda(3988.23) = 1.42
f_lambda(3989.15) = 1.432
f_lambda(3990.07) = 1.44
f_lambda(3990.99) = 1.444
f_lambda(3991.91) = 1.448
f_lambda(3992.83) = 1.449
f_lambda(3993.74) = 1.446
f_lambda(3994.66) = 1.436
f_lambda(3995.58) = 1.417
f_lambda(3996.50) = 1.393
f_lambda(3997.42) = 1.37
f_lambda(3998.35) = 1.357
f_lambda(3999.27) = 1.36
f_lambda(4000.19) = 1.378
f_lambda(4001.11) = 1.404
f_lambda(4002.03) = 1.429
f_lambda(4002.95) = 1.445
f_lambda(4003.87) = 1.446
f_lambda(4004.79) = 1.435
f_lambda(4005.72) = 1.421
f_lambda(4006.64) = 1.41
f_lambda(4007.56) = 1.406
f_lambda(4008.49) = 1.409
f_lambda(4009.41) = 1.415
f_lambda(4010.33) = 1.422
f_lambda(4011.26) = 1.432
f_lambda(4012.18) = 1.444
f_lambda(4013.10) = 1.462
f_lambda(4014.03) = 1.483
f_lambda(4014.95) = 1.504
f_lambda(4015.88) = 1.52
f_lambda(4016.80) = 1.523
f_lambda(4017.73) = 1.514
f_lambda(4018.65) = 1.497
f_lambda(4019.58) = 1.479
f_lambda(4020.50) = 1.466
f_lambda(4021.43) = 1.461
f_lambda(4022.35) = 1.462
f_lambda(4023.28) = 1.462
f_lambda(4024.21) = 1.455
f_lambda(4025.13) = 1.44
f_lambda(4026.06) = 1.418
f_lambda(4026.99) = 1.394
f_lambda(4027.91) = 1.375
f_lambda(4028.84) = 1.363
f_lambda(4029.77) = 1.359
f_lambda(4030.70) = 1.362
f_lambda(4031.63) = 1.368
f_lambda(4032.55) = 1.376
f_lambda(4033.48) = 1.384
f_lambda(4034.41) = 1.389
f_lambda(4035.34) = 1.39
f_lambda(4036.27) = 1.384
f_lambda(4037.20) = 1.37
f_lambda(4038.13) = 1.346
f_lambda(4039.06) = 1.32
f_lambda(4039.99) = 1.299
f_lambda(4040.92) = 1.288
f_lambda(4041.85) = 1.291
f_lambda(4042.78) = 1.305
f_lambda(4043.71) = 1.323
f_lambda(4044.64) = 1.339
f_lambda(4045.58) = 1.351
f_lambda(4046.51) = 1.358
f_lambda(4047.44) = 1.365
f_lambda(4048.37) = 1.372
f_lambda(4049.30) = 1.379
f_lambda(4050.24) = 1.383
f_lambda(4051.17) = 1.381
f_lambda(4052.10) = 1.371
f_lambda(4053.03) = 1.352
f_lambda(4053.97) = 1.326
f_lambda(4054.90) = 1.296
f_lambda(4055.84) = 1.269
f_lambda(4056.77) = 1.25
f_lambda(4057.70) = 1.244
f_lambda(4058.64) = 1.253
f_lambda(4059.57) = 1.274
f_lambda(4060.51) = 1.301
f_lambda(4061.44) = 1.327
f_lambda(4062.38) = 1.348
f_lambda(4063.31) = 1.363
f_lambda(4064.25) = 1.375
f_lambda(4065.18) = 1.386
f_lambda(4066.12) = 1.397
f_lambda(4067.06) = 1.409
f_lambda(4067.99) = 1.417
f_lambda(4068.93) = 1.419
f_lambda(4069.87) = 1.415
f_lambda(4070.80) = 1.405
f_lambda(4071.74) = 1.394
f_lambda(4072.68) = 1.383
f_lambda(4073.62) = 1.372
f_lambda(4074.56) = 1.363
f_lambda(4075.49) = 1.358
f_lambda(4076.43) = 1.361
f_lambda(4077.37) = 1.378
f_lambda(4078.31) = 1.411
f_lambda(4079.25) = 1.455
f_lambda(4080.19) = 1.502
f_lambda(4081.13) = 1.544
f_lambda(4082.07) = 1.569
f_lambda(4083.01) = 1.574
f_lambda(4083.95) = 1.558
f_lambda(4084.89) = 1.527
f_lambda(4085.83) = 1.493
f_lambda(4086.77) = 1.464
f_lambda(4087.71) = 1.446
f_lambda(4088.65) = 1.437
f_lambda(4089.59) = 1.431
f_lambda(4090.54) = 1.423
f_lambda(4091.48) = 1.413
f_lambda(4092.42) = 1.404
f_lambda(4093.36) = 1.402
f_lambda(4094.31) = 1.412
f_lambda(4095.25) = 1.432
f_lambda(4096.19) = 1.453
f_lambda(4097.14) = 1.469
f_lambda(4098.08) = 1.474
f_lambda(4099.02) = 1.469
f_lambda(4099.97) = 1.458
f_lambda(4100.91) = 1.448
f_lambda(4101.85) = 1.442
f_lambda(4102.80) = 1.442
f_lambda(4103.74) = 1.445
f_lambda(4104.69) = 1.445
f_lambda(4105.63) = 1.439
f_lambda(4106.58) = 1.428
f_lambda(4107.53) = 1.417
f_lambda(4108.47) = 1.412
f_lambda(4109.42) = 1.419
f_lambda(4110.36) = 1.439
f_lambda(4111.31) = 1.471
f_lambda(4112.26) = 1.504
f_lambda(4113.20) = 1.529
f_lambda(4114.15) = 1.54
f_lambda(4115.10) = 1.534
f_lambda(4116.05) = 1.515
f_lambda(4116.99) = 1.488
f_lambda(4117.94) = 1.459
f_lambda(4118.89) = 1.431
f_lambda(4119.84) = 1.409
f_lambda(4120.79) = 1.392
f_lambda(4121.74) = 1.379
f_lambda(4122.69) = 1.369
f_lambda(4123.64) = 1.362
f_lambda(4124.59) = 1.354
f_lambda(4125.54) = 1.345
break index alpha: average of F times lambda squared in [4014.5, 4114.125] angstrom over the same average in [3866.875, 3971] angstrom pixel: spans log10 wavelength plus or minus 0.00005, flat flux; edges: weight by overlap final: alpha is 1.2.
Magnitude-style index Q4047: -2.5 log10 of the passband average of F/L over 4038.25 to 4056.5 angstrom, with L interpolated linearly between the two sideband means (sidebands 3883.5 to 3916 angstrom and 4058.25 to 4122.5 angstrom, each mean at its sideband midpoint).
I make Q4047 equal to 0.05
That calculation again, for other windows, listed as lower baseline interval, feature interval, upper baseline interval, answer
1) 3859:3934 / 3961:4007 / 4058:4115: 0.026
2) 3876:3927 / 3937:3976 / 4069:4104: 0.041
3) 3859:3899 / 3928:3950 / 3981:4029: 0.273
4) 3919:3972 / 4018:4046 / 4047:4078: -0.056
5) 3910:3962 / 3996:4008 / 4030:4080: -0.087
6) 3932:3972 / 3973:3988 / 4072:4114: 0.012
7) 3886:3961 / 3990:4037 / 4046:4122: -0.073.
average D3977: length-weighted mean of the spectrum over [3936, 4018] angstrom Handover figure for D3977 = 1.33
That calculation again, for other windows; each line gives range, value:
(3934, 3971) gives 1.26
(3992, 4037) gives 1.43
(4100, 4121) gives 1.46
